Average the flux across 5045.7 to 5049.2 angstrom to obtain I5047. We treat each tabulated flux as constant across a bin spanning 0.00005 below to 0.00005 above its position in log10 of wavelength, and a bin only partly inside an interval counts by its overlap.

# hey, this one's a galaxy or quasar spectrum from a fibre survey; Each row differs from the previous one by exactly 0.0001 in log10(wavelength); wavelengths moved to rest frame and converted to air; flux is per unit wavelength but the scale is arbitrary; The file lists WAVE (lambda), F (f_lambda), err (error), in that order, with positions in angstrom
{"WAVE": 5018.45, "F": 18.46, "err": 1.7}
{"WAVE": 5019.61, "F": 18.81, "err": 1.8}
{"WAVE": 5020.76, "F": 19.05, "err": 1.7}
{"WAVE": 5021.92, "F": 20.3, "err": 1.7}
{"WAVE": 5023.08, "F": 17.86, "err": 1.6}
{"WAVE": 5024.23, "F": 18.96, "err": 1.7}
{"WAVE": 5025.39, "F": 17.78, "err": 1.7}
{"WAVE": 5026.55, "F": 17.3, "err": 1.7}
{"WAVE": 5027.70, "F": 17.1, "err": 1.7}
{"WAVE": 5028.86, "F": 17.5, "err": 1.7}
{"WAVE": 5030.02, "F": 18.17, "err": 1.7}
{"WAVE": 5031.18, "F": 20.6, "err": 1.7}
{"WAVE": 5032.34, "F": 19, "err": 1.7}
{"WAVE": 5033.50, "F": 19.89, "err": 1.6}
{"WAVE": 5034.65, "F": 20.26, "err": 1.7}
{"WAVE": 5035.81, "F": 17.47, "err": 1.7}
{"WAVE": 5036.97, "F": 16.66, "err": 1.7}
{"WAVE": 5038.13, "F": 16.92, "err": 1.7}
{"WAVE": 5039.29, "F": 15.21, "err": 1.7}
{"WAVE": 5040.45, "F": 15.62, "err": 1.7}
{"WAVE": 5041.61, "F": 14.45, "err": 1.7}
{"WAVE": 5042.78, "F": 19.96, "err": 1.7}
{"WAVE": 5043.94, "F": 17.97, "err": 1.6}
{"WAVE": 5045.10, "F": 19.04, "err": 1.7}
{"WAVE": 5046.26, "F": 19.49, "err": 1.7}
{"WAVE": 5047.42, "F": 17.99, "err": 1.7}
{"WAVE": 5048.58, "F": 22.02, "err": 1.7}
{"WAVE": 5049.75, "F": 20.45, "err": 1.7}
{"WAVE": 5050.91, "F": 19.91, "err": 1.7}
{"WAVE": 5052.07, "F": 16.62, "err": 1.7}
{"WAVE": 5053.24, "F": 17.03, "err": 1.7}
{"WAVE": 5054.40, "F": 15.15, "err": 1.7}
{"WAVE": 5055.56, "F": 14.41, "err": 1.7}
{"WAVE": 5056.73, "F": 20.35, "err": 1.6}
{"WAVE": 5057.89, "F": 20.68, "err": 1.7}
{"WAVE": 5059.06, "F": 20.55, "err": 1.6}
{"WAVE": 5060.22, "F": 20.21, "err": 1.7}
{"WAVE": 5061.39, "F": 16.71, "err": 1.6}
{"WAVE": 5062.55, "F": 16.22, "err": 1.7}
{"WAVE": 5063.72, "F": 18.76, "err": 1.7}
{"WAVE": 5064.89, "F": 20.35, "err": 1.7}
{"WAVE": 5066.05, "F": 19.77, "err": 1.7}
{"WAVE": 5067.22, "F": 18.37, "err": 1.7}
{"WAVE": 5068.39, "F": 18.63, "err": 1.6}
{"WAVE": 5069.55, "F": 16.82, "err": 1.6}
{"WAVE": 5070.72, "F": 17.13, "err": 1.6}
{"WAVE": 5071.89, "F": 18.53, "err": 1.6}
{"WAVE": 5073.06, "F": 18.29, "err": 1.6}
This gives 19.8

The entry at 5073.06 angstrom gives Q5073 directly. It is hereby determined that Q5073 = 18.29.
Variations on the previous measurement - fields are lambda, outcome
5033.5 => 19.89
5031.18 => 20.6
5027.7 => 17.1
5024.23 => 18.96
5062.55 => 16.22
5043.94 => 17.97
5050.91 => 19.91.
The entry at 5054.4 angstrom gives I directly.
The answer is 15.15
